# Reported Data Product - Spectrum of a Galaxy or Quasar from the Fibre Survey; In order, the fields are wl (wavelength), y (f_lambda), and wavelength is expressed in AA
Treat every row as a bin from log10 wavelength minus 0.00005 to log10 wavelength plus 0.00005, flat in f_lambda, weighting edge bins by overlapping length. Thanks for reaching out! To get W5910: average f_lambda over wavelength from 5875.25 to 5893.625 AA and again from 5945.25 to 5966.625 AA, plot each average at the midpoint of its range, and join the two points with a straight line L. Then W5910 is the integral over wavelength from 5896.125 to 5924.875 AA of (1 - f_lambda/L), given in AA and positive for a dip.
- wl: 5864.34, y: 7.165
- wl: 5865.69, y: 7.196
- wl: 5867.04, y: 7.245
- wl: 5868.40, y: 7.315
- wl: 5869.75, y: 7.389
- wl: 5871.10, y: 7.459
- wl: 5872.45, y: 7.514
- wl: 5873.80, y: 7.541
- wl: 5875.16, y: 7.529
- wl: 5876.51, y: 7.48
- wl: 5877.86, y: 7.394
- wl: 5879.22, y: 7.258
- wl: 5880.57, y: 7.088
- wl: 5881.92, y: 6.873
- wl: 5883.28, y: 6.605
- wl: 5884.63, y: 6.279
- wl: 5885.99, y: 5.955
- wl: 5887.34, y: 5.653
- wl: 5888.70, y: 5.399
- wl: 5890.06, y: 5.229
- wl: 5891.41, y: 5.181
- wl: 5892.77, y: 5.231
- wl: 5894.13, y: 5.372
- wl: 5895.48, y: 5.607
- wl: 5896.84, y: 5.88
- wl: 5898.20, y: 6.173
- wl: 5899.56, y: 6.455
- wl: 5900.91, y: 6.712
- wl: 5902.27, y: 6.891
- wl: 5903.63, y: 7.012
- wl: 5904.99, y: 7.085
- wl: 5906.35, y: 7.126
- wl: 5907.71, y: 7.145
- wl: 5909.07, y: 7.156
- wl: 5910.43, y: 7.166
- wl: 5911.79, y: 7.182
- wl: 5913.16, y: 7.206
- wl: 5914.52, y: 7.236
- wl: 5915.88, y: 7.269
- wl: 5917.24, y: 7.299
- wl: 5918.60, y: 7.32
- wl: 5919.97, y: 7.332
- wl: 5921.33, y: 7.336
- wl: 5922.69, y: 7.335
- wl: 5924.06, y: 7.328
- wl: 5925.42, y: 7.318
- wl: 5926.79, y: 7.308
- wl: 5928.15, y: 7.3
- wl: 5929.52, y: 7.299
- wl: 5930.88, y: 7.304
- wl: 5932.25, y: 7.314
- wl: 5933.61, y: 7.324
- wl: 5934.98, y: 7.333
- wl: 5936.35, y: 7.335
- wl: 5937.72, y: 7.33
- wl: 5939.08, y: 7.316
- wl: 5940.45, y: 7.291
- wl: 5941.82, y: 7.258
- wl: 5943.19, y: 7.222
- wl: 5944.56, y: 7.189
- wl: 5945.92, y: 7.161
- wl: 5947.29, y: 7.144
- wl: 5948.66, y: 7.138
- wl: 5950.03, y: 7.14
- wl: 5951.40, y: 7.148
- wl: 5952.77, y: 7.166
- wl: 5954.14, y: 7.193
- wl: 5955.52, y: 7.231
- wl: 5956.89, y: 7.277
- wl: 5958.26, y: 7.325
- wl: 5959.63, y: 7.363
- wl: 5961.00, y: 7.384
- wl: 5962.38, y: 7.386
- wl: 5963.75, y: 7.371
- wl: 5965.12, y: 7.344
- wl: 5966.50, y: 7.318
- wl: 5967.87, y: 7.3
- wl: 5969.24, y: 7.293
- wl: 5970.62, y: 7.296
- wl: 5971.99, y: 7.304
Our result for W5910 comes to -1.6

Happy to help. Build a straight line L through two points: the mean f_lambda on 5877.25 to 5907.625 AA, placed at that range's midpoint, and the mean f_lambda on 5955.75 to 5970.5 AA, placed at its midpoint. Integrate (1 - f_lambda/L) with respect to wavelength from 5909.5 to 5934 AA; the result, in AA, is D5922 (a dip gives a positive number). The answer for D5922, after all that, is -2.0 AA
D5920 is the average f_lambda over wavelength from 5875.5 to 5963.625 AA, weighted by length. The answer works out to 6.94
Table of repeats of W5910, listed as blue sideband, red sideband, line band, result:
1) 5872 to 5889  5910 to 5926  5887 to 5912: 2.8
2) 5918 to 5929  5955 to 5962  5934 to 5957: 0.3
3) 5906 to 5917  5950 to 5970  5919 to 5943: -0.3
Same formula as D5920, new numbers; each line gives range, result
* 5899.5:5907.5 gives 6.93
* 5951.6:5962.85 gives 7.28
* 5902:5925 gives 7.21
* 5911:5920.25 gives 7.25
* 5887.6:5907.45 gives 6.11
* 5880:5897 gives 5.87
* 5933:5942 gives 7.31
